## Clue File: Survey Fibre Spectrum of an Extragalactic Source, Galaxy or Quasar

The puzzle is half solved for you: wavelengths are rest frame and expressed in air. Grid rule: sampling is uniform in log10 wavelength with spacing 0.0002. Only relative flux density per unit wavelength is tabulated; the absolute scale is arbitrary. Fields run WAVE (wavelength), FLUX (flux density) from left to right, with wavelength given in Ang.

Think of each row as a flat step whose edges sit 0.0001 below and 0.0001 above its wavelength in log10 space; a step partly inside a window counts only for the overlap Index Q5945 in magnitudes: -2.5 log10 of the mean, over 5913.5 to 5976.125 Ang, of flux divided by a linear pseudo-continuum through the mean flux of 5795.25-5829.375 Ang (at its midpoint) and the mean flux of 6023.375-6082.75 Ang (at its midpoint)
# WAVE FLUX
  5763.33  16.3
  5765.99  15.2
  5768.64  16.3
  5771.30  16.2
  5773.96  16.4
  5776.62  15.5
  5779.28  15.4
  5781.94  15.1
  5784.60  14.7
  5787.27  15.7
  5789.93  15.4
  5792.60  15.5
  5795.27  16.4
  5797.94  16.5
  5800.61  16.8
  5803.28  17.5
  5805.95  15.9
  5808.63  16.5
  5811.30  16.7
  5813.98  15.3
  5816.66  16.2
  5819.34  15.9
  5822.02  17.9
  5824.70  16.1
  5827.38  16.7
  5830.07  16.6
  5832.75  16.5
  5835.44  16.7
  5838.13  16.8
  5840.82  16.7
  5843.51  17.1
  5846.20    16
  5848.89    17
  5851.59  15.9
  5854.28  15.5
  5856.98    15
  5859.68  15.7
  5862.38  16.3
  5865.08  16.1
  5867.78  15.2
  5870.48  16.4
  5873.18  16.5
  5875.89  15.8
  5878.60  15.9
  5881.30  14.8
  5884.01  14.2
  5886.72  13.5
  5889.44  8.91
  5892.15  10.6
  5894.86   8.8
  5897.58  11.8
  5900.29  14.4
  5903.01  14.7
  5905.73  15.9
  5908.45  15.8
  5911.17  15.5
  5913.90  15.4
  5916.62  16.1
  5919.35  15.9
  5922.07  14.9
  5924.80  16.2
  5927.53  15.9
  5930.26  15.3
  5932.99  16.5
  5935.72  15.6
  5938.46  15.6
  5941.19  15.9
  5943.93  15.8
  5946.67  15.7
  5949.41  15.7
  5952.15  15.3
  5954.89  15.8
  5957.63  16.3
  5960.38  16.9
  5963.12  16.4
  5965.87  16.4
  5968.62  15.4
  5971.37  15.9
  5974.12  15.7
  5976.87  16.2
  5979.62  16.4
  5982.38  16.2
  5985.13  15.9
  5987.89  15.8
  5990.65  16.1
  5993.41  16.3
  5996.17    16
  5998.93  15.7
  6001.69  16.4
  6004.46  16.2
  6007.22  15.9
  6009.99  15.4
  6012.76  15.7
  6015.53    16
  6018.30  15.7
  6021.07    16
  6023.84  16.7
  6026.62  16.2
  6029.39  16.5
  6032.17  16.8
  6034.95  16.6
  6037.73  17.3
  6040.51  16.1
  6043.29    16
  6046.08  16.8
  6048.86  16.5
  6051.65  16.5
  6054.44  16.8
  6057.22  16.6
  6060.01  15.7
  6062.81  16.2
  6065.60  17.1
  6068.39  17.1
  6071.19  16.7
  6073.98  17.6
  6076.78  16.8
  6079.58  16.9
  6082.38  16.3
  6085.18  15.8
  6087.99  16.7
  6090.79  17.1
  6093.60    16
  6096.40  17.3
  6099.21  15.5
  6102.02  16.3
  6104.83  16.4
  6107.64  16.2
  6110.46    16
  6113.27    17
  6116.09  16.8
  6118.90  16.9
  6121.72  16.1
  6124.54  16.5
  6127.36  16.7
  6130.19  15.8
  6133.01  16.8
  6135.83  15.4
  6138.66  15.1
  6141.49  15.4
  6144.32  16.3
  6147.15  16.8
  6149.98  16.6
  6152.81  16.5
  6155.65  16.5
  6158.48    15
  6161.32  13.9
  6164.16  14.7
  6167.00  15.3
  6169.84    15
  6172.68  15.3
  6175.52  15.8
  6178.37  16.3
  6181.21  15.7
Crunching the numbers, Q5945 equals 0.05 mag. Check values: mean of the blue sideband 16.5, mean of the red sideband 16.6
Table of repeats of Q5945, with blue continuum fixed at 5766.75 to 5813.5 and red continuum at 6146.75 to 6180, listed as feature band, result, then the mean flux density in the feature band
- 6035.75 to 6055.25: -0.06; 16.6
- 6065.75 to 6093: -0.07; 16.8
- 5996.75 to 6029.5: -0.02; 16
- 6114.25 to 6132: -0.06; 16.5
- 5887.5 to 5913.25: 0.22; 13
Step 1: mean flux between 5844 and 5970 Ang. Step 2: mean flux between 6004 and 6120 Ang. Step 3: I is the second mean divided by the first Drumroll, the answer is 1.1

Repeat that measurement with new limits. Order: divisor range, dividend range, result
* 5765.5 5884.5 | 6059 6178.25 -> 1.01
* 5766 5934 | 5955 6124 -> 1.05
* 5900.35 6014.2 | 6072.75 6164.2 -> 1.03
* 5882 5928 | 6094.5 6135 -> 1.17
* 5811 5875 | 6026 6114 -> 1.02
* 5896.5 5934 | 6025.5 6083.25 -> 1.09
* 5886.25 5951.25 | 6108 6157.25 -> 1.11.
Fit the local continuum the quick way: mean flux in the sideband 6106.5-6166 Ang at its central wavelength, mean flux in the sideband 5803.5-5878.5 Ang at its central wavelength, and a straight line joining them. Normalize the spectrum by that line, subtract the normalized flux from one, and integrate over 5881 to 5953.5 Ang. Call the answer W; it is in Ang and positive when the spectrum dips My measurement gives 7.1 Ang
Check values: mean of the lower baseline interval 16.3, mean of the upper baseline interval 16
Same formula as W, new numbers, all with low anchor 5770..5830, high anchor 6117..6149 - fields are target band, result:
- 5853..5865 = 0.3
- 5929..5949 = 0.5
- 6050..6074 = -0.7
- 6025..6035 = -0.2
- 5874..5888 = 1.1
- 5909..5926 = 0.5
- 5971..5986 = 0.1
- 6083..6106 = -0.3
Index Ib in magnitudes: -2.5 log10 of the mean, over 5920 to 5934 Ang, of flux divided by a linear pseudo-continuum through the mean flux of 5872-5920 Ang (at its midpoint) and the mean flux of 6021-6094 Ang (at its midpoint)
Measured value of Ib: -0.08 mag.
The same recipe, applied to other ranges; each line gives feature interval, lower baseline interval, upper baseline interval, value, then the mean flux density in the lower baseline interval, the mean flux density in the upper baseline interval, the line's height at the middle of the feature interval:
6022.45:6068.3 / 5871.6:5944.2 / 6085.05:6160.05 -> -0.06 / 14.7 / 16.3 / 15.7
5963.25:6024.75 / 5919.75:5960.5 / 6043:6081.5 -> 0.01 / 15.8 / 16.7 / 16.2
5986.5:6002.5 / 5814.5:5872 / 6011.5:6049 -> 0.02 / 16.3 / 16.3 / 16.3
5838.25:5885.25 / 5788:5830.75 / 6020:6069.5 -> 0.03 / 16.4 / 16.5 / 16.4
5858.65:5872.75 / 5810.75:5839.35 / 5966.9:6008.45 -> 0.02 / 16.5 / 16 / 16.4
